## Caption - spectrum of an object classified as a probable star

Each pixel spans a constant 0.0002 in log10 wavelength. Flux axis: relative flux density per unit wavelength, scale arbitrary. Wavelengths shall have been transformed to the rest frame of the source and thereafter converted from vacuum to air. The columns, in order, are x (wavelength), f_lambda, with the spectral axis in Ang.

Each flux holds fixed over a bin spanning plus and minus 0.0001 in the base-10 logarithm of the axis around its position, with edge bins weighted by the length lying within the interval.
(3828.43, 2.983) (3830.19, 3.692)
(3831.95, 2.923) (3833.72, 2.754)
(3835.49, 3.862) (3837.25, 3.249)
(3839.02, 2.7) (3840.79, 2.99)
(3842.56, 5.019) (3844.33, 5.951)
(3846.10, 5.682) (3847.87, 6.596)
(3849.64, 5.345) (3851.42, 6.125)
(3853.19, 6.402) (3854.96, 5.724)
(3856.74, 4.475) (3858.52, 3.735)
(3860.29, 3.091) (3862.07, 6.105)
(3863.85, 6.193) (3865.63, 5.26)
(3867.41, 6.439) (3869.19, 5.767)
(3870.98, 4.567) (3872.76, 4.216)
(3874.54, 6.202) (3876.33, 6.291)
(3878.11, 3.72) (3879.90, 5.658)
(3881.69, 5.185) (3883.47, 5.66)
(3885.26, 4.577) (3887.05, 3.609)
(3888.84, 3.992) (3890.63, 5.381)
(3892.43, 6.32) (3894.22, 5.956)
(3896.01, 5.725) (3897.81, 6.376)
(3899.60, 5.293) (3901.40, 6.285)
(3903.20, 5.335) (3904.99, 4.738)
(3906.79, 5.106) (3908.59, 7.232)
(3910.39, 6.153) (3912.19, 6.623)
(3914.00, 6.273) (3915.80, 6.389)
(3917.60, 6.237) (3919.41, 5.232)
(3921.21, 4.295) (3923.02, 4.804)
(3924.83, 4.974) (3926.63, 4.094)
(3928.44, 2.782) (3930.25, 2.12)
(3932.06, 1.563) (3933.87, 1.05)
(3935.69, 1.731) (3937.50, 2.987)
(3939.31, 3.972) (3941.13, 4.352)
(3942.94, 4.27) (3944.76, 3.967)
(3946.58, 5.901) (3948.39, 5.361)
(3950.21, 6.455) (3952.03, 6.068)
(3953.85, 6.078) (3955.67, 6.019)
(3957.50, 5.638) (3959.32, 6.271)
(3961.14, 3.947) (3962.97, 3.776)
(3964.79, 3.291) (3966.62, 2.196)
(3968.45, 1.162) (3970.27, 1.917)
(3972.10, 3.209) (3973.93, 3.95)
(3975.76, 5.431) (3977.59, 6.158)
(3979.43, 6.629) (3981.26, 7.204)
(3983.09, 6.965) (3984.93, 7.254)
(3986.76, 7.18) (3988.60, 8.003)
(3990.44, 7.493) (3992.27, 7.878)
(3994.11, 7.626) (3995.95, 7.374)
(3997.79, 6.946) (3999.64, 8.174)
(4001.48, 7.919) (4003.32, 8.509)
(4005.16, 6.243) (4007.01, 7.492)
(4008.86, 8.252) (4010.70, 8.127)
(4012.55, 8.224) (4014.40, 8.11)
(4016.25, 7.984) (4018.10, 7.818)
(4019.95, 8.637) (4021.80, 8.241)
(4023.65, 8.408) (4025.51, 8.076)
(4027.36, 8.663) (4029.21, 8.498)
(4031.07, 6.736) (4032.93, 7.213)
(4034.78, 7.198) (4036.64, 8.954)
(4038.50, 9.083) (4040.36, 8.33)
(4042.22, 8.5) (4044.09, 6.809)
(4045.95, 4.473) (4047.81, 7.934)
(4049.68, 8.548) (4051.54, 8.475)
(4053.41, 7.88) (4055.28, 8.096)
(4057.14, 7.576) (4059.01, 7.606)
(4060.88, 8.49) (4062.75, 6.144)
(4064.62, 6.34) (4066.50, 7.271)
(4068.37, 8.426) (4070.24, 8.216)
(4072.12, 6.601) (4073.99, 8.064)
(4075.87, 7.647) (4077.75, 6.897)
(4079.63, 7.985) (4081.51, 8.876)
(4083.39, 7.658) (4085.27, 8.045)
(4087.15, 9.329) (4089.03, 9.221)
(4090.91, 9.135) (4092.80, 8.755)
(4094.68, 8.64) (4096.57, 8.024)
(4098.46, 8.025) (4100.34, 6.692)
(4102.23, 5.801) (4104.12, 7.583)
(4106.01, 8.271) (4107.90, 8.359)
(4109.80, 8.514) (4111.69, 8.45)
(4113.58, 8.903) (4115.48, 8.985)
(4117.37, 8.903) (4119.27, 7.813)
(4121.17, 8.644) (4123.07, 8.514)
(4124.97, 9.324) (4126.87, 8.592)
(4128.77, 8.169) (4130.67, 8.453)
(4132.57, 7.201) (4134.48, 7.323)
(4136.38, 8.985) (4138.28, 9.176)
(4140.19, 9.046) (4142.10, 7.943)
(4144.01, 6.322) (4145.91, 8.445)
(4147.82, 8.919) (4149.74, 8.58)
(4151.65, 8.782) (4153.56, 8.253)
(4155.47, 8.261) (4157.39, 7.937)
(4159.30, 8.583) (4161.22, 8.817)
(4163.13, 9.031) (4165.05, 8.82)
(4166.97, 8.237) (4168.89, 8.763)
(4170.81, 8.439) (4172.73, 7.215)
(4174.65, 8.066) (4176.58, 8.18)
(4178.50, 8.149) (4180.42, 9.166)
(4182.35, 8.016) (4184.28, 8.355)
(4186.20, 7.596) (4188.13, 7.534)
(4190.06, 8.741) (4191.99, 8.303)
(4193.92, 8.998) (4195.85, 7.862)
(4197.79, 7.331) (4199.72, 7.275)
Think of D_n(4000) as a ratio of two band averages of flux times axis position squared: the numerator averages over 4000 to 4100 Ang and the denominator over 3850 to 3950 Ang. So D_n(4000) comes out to 1.7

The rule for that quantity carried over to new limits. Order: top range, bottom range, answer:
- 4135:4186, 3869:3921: 1.74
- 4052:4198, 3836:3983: 1.87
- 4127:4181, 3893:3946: 1.99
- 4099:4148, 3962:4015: 1.39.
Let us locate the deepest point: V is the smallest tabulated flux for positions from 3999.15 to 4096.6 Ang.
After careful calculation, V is 4.473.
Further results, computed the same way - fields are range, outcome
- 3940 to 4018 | 1.162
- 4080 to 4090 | 7.658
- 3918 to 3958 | 1.05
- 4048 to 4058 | 7.576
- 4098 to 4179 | 5.801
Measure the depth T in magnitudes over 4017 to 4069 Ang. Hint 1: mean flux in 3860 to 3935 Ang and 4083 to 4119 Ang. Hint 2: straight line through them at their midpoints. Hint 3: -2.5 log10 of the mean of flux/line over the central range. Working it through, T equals -0.06 mag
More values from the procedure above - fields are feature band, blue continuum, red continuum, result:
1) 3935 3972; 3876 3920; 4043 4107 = 0.41 mag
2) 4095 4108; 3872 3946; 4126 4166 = 0.02 mag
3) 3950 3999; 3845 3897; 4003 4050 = 0.24 mag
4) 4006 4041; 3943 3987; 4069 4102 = -0.24 mag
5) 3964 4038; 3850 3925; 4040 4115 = 0.00 mag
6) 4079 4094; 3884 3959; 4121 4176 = -0.16 mag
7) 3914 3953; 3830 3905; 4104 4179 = 0.34 mag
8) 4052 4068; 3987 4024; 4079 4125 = 0.09 mag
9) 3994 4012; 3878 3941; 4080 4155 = -0.20 mag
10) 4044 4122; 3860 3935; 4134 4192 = -0.08 mag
